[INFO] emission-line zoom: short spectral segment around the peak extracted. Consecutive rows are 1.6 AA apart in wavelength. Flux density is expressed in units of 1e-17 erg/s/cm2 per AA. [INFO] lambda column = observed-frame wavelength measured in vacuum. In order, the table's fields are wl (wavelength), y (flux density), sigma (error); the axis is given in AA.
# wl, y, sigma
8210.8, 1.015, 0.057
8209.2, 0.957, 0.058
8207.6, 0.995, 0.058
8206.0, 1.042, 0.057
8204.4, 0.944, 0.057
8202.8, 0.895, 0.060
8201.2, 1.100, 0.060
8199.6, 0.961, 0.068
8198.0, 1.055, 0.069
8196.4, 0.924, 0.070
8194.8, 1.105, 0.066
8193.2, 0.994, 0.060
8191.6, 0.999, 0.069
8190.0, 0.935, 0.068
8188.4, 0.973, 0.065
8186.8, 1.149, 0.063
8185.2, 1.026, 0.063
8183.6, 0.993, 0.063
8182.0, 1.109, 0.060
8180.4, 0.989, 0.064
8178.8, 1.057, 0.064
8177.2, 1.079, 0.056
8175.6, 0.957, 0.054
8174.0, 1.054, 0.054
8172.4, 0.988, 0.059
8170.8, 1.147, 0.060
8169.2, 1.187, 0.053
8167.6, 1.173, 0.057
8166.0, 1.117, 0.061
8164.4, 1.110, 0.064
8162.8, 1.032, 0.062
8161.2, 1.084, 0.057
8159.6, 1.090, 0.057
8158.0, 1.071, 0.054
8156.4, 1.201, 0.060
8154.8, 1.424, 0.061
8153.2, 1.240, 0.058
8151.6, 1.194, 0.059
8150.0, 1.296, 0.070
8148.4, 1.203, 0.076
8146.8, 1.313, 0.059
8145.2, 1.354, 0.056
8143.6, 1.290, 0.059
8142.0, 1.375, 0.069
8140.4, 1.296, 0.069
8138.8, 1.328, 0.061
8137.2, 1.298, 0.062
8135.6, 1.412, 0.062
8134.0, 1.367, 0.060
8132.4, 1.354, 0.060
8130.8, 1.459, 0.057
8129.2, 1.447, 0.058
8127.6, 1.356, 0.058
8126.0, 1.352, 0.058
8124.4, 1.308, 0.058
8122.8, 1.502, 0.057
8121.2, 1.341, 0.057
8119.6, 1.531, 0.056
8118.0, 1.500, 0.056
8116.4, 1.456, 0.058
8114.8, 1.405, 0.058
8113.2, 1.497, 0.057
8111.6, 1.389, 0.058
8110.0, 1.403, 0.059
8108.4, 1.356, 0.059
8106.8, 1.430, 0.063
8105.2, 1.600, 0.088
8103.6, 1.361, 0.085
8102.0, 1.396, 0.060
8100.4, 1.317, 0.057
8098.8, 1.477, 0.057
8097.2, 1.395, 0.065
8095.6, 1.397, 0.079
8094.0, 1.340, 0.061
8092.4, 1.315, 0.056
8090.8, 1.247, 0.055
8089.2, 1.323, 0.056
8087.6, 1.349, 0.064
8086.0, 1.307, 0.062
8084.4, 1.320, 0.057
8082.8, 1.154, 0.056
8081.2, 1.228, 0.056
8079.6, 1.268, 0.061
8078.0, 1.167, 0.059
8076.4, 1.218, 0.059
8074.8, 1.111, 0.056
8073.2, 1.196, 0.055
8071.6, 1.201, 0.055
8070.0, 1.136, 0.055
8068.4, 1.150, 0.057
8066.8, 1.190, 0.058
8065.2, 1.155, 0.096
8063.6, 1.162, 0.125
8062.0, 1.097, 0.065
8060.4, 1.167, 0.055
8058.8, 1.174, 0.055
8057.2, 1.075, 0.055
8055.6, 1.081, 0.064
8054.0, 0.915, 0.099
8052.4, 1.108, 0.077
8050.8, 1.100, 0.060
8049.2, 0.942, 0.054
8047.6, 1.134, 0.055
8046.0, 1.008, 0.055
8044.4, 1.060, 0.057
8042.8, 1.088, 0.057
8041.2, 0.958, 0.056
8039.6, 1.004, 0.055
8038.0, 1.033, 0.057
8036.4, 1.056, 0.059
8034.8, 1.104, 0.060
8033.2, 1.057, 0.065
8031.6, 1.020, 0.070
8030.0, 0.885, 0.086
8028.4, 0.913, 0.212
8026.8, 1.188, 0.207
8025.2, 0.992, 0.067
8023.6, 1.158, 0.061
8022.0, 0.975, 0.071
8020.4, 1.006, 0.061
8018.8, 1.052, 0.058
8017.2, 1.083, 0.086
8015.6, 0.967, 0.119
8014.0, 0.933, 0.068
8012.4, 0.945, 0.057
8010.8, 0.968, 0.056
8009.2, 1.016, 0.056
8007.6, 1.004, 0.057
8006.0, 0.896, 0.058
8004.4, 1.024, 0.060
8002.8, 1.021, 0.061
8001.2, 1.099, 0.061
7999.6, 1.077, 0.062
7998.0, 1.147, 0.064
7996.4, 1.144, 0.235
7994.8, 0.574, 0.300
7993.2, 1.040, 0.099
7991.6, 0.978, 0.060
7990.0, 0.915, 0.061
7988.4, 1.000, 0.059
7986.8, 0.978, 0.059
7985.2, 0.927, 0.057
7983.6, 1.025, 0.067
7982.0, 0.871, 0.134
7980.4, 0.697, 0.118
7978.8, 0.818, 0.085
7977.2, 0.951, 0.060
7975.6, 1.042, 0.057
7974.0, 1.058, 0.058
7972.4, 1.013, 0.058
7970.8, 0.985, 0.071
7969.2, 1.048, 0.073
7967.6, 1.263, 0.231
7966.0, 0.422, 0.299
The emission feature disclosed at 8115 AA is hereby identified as Mg II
